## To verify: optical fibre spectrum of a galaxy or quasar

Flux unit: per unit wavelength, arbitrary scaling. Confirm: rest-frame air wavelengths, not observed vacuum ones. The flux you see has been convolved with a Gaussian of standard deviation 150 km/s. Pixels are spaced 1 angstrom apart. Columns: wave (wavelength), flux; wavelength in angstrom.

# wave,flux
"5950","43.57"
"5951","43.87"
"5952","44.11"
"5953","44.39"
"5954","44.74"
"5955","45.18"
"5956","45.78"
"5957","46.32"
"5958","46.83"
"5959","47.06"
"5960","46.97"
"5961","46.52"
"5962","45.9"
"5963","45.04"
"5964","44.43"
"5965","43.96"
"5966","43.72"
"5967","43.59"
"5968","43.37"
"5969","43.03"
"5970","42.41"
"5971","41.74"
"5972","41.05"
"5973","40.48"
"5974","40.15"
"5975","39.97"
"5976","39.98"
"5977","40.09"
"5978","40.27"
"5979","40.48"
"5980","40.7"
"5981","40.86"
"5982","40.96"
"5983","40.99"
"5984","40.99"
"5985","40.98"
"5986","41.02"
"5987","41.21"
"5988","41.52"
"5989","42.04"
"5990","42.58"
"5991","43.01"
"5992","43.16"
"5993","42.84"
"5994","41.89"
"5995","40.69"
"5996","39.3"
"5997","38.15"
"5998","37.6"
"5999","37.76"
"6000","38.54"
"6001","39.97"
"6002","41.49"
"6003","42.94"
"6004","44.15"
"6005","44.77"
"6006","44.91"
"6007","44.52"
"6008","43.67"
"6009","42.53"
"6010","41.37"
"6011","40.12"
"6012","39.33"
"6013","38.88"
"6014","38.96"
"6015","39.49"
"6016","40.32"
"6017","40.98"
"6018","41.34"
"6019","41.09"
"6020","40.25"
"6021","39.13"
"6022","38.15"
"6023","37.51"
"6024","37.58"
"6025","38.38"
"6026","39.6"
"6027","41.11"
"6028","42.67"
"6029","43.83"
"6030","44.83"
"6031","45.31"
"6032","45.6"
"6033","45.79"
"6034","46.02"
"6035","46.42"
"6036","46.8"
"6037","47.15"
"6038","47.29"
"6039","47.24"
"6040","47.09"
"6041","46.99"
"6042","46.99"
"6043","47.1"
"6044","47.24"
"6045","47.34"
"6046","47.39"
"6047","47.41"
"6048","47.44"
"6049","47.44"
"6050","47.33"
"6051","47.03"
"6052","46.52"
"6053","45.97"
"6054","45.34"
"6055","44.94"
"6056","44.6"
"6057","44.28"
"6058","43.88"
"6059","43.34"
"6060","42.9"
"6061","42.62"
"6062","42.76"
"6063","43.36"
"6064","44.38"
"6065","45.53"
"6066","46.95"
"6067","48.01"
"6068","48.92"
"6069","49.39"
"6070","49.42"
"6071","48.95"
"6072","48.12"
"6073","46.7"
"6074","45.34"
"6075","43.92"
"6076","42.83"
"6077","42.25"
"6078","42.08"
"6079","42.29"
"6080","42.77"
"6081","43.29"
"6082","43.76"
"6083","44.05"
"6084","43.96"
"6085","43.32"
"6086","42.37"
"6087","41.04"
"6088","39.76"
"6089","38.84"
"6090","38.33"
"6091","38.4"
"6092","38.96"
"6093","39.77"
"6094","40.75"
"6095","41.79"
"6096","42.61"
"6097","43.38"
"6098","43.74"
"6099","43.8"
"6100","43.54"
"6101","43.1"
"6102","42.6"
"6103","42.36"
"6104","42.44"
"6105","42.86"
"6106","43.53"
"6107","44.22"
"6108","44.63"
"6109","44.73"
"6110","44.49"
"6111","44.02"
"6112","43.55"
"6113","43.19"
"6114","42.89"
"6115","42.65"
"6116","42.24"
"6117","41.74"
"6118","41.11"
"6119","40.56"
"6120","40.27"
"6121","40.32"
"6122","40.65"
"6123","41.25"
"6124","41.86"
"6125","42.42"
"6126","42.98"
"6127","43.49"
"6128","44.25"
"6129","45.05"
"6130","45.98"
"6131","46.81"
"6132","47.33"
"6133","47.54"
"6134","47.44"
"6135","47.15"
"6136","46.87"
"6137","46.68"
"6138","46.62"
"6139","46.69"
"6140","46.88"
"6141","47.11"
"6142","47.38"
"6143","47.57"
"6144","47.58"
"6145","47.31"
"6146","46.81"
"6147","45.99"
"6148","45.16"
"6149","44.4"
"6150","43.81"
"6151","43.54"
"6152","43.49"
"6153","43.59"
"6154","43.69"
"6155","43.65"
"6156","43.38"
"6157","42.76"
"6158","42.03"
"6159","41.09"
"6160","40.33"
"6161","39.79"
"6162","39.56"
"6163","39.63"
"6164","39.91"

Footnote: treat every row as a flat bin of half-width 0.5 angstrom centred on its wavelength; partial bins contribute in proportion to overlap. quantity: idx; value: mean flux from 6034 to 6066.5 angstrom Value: 45.9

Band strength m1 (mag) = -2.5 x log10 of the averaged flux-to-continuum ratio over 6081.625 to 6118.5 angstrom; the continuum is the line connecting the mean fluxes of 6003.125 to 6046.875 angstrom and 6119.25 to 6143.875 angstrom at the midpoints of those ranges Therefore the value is 0.053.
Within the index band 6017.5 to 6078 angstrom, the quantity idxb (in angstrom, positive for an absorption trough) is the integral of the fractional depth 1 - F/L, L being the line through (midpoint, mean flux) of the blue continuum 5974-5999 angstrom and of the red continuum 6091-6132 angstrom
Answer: -4.42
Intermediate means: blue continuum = 40.8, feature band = 44.8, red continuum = 42.8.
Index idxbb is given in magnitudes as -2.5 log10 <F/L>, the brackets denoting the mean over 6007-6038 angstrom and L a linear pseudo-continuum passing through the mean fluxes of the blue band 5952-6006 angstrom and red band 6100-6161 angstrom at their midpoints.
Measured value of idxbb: 0.02 mag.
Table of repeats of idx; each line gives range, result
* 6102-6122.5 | 42.6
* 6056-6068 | 44.6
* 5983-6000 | 40.9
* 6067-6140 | 43.6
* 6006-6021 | 41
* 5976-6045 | 42.1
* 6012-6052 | 43.8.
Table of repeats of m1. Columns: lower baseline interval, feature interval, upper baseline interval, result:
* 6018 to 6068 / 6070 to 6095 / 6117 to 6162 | 0.04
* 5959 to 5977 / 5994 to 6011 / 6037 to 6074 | 0.08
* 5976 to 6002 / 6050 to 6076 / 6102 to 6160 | -0.08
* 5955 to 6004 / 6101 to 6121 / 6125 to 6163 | 0.04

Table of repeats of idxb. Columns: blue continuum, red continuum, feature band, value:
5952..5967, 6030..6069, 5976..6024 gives 5.0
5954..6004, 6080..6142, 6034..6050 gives -1.7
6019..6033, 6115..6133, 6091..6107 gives 0.1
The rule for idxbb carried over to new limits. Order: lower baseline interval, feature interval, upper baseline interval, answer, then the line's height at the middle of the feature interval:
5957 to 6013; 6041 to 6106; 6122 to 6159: -0.012 mag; 43.8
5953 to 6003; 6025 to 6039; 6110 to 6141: -0.044 mag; 42.9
